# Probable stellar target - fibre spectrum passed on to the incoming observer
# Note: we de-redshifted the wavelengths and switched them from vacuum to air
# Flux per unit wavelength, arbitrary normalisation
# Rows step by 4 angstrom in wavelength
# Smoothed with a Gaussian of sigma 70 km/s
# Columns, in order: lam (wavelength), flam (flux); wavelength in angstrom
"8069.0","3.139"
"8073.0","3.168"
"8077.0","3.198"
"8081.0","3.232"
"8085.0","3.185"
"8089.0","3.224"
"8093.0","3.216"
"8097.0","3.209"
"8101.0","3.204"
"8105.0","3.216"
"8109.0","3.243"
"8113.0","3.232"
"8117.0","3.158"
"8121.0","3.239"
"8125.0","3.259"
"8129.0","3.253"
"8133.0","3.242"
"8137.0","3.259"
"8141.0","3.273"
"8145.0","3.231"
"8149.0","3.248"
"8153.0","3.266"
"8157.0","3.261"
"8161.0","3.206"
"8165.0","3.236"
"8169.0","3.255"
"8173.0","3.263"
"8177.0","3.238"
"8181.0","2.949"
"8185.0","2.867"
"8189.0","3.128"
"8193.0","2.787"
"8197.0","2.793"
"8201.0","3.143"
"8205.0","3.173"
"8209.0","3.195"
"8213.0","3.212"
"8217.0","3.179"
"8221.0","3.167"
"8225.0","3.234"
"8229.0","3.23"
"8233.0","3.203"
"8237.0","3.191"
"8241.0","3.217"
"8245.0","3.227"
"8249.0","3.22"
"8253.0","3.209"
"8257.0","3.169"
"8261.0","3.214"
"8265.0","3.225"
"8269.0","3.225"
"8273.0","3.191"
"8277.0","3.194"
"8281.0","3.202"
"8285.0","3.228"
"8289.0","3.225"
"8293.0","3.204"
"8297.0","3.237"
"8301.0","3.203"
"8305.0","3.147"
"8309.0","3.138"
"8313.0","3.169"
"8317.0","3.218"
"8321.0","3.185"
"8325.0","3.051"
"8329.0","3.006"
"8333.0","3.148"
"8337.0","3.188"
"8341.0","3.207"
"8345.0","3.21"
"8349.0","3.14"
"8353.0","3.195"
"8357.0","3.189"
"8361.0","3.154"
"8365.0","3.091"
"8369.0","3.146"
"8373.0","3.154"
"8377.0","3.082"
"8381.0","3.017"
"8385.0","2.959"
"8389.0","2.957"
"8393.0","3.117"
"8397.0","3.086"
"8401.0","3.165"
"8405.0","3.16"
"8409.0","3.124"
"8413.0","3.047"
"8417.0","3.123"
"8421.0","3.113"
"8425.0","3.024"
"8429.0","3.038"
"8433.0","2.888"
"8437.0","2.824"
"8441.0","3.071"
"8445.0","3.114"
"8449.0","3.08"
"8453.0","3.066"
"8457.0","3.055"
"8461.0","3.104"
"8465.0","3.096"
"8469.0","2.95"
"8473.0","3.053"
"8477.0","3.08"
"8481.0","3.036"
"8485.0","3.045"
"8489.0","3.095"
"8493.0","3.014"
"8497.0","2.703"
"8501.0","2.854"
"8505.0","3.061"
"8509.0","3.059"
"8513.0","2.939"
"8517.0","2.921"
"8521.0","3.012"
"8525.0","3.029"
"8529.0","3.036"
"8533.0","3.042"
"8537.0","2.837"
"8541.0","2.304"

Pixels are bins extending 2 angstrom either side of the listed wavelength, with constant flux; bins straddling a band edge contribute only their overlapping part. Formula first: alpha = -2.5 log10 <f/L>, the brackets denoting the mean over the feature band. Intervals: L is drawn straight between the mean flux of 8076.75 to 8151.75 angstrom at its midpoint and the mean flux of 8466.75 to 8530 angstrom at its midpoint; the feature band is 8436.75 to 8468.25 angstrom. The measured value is -0.01 mag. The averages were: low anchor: 3.23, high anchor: 2.99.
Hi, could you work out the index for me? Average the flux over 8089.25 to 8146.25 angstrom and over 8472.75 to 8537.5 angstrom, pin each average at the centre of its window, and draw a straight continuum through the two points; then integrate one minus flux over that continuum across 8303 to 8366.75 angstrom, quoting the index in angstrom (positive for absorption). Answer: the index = -1.2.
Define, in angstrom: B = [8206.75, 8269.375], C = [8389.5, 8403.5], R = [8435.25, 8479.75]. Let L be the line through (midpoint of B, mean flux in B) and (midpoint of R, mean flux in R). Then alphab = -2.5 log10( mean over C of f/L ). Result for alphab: -0.005 mag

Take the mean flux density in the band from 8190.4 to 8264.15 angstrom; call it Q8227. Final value 3.15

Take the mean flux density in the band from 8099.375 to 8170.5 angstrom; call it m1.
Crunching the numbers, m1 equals 3.24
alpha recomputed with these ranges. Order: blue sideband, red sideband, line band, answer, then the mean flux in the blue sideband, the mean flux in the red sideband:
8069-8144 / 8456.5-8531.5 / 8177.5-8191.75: 0.06 mag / 3.22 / 3.01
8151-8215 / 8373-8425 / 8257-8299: -0.04 mag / 3.12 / 3.08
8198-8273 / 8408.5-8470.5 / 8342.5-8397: 0.00 mag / 3.2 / 3.04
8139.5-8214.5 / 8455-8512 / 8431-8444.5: 0.03 mag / 3.14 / 3.01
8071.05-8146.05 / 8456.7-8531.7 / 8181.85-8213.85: 0.05 mag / 3.22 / 3.01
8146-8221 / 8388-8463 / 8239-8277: -0.03 mag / 3.14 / 3.06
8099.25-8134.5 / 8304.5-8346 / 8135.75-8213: 0.02 mag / 3.23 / 3.15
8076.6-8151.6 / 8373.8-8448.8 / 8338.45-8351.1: -0.03 mag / 3.23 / 3.05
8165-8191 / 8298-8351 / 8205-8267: -0.02 mag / 3.13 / 3.16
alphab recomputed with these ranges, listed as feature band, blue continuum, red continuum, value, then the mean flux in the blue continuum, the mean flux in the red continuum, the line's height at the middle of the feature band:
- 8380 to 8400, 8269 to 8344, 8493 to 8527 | 0.02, 3.18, 2.95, 3.08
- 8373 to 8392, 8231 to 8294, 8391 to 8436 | 0.03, 3.21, 3.07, 3.1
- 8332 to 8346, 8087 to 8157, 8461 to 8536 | -0.03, 3.23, 3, 3.1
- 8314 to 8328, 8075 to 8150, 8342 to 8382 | 0.00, 3.23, 3.14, 3.16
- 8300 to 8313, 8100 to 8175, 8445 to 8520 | -0.01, 3.24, 3.01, 3.13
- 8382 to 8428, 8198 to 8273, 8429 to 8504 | -0.01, 3.2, 3.01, 3.06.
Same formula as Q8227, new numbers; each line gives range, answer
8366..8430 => 3.08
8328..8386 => 3.13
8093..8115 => 3.22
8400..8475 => 3.06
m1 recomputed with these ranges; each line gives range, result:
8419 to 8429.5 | 3.06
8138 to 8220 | 3.15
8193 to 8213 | 3.06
